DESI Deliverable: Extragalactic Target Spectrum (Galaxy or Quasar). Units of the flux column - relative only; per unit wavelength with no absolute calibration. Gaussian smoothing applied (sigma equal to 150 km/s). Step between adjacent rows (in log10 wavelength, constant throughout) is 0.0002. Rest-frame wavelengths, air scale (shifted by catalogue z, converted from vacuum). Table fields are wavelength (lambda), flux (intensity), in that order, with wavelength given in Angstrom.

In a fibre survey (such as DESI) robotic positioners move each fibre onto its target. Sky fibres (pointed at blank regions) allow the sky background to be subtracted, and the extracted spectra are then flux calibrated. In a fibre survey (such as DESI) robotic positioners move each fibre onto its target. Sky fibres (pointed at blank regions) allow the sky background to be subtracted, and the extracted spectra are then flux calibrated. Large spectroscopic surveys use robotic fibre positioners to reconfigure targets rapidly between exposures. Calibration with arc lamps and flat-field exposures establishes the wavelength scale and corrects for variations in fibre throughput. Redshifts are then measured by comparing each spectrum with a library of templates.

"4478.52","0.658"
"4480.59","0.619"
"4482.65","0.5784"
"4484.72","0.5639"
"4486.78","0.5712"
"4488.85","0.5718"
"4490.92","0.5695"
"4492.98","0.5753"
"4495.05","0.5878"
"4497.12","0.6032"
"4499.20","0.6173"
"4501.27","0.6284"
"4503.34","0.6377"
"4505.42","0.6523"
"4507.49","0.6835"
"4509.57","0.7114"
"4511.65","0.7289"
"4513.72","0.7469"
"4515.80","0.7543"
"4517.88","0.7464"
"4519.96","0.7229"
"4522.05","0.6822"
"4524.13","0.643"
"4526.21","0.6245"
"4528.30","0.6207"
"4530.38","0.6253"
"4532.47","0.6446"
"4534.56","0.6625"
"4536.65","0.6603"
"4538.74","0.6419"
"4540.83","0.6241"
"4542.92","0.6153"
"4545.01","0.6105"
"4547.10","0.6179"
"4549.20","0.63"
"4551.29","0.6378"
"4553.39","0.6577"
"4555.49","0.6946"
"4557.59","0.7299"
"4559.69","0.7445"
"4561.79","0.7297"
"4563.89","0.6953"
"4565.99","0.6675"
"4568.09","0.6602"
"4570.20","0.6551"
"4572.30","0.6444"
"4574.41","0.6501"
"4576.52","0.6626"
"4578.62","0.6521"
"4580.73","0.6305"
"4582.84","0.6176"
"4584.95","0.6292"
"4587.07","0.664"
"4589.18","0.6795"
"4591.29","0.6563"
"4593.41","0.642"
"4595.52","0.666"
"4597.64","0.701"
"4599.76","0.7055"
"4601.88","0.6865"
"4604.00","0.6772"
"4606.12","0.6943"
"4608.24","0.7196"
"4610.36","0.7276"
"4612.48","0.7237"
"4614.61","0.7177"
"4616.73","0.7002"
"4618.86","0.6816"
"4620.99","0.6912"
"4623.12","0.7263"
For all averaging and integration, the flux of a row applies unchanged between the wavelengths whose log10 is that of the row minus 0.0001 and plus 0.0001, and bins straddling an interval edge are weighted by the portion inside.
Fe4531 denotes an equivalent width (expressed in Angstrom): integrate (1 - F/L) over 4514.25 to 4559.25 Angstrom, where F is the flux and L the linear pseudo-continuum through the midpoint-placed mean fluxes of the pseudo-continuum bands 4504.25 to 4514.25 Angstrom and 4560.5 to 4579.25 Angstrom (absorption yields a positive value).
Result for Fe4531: 1.70 Angstrom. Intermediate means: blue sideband 0.702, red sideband 0.67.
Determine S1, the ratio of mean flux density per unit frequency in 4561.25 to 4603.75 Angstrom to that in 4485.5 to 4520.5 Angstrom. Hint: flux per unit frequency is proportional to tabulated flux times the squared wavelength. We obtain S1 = 1.05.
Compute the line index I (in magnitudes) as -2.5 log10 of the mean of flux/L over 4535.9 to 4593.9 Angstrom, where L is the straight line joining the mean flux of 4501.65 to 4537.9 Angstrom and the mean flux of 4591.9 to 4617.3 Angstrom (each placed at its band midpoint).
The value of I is 0.05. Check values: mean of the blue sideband 0.678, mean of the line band 0.657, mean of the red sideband 0.696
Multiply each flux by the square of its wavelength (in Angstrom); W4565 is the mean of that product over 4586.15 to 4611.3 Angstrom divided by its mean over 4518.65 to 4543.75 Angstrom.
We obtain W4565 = 1.1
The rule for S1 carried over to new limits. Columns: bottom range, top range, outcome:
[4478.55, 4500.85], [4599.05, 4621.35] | 1.26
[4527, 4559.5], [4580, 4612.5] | 1.07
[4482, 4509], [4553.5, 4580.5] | 1.16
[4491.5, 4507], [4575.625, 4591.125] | 1.09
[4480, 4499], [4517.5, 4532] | 1.15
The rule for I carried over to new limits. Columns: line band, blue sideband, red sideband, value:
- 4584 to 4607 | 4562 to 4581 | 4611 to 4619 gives 0.03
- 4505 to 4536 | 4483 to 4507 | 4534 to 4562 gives -0.09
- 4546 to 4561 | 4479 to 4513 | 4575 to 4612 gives -0.04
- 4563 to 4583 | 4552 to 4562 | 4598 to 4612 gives 0.08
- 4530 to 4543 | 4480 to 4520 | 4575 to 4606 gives 0.02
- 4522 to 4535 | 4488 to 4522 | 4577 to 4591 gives 0.03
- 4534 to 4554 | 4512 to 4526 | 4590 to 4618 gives 0.12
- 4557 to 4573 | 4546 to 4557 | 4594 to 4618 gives -0.05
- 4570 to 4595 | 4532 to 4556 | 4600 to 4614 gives 0.05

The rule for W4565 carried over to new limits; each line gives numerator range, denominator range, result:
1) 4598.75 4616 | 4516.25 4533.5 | 1.10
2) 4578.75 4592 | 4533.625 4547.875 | 1.04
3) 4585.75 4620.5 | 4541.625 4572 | 1.06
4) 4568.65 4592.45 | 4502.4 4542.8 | 0.99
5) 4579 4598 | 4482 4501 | 1.17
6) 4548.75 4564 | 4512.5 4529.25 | 1.01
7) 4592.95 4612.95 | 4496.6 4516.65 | 1.07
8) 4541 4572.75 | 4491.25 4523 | 1.02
